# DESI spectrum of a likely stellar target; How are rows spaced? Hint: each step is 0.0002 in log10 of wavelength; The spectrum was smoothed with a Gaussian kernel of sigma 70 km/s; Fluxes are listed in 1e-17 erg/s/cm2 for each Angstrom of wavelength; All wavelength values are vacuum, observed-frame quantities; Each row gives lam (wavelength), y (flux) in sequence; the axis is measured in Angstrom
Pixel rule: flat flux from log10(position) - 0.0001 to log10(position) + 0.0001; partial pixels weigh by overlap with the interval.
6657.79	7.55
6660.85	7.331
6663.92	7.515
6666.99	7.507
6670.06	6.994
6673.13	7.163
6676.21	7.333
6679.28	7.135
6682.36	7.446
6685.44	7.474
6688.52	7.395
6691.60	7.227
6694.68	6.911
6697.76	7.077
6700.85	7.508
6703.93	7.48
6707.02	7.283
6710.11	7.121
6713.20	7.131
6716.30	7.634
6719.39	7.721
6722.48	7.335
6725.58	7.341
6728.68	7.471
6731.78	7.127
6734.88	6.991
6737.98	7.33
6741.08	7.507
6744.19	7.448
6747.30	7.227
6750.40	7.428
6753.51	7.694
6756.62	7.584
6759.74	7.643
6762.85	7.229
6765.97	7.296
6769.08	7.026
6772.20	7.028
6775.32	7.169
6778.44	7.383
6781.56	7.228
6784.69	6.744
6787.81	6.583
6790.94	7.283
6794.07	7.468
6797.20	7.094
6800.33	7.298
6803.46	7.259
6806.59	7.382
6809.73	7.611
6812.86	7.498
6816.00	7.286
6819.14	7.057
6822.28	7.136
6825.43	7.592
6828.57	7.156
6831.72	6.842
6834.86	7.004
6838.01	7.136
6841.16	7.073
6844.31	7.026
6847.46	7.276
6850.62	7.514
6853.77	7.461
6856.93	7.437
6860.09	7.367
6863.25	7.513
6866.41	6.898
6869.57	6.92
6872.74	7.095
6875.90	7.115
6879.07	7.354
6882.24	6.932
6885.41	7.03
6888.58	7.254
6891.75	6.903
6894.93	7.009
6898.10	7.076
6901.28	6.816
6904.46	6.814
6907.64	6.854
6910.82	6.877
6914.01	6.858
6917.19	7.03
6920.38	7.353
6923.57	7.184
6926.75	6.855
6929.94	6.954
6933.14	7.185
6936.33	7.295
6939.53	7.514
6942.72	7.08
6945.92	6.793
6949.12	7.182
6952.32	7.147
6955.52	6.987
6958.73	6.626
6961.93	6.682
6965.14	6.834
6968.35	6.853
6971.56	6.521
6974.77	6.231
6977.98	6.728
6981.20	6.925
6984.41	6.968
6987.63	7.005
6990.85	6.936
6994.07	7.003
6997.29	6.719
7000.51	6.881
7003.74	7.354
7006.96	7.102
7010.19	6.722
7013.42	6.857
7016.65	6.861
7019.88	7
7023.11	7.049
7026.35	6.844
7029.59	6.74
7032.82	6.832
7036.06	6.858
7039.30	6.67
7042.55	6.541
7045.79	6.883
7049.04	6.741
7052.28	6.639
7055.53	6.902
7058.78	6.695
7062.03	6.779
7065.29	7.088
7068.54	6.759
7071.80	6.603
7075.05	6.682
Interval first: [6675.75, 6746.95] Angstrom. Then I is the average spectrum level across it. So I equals 7.32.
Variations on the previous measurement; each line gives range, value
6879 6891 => 7.1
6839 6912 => 7.11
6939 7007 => 6.9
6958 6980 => 6.64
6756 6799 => 7.19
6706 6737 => 7.32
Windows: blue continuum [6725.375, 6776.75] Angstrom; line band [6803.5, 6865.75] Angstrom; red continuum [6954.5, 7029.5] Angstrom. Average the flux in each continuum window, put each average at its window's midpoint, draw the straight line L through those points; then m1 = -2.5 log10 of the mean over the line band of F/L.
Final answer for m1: -0.02 mag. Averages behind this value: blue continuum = 7.33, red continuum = 6.85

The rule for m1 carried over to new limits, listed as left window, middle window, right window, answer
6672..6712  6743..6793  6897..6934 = -0.011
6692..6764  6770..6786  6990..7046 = 0.025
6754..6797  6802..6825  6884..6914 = -0.030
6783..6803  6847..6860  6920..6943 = -0.045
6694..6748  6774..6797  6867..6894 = 0.015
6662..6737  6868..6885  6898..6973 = -0.004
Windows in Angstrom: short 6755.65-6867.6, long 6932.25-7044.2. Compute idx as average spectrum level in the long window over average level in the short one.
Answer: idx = 0.95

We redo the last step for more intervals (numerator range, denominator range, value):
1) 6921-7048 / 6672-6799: 0.95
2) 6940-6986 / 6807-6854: 0.94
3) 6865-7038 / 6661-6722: 0.95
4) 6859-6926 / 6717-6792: 0.97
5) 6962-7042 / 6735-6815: 0.94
